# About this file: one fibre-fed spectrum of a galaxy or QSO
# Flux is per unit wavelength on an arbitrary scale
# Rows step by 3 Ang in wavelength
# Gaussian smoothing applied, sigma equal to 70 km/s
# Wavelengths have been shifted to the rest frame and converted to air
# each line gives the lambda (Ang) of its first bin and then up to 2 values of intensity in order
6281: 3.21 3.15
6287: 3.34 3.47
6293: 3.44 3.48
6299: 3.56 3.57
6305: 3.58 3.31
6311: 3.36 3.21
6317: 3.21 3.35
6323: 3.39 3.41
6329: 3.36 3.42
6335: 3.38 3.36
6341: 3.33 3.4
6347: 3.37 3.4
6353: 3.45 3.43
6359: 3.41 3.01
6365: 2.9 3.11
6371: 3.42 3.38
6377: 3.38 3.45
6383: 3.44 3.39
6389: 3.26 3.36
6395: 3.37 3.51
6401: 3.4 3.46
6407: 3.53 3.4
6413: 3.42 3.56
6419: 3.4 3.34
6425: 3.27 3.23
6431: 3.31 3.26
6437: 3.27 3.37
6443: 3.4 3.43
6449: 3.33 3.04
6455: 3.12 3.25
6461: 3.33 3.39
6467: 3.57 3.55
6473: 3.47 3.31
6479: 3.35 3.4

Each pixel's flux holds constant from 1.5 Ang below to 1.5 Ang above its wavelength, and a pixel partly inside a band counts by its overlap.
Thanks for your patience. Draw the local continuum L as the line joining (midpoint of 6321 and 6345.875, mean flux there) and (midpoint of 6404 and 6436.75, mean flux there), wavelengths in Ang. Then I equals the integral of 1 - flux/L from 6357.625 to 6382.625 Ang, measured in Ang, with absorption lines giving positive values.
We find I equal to 0.83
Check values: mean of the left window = 3.38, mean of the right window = 3.37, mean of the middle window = 3.26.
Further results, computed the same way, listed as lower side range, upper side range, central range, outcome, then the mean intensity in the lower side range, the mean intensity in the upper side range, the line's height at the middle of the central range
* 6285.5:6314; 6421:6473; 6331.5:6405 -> 0.84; 3.44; 3.33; 3.39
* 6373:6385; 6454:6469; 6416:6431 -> 0.19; 3.41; 3.35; 3.38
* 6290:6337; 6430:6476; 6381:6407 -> -0.32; 3.4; 3.34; 3.37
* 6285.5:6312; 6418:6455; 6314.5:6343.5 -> 0.59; 3.46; 3.3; 3.42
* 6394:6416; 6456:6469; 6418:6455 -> 1.27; 3.45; 3.38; 3.41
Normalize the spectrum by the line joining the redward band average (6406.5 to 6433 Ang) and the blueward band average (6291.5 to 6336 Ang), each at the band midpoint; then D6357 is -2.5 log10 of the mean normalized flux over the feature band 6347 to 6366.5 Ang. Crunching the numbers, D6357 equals 0.04 mag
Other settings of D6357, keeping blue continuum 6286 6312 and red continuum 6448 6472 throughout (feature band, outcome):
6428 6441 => 0.02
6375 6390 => 0.00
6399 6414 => -0.02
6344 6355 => 0.00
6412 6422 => -0.03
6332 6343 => 0.02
